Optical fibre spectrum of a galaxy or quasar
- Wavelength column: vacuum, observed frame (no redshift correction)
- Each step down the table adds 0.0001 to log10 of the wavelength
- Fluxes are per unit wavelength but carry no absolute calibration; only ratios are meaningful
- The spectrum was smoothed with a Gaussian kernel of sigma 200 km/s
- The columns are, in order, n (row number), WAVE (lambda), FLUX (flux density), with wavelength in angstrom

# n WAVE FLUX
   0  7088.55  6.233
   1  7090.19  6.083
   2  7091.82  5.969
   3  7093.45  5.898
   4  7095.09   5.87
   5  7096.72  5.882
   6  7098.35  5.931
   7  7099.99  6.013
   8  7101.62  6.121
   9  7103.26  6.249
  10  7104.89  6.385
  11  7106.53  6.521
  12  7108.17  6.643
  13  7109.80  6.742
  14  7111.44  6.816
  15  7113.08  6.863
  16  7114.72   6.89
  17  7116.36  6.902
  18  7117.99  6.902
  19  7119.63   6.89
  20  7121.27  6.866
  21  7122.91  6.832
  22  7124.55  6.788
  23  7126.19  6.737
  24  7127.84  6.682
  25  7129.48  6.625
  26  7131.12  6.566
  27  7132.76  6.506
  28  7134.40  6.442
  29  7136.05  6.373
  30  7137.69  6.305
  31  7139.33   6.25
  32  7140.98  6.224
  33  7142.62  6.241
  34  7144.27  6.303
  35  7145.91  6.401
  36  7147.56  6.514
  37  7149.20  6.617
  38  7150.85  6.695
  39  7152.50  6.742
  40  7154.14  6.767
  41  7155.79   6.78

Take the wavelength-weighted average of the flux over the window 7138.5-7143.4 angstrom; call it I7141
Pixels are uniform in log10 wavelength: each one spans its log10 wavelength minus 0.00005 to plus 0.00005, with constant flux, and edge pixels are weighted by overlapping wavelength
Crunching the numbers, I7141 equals 6.24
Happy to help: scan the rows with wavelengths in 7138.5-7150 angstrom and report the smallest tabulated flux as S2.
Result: 6.224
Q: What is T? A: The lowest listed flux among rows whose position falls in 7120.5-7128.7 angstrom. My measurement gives 6.682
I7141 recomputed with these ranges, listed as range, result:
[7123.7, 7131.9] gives 6.68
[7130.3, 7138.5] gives 6.44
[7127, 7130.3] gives 6.64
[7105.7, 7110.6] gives 6.63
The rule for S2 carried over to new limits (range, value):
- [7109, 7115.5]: 6.742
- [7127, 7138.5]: 6.305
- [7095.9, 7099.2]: 5.882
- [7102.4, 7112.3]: 6.249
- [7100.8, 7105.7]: 6.121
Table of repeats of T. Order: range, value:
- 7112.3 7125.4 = 6.788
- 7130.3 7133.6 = 6.506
